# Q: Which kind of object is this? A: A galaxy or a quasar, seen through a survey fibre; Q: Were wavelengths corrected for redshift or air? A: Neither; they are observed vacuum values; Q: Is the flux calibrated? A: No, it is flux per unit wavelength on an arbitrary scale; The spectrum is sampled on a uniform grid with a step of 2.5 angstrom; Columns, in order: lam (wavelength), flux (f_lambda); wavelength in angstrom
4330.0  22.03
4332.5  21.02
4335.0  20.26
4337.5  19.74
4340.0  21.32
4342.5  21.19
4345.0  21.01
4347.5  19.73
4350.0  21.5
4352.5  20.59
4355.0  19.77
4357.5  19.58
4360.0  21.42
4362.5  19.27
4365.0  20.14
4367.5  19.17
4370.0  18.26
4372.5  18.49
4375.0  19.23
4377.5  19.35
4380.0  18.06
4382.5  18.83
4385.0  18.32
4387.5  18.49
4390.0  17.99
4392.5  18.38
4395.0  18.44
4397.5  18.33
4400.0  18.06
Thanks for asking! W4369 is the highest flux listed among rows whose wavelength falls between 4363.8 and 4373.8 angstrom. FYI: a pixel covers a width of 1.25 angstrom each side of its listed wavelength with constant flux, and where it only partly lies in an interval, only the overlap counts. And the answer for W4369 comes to 20.14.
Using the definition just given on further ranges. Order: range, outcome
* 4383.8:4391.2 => 18.49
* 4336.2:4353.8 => 21.5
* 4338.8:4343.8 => 21.32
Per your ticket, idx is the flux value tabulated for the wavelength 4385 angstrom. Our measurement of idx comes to 18.32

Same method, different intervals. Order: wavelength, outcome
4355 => 19.77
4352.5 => 20.59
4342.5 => 21.19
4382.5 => 18.83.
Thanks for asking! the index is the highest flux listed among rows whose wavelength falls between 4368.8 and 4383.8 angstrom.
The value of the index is 19.35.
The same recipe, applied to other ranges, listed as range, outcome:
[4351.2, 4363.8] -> 21.42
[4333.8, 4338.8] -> 20.26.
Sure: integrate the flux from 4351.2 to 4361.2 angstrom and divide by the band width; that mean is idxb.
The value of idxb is 20.3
